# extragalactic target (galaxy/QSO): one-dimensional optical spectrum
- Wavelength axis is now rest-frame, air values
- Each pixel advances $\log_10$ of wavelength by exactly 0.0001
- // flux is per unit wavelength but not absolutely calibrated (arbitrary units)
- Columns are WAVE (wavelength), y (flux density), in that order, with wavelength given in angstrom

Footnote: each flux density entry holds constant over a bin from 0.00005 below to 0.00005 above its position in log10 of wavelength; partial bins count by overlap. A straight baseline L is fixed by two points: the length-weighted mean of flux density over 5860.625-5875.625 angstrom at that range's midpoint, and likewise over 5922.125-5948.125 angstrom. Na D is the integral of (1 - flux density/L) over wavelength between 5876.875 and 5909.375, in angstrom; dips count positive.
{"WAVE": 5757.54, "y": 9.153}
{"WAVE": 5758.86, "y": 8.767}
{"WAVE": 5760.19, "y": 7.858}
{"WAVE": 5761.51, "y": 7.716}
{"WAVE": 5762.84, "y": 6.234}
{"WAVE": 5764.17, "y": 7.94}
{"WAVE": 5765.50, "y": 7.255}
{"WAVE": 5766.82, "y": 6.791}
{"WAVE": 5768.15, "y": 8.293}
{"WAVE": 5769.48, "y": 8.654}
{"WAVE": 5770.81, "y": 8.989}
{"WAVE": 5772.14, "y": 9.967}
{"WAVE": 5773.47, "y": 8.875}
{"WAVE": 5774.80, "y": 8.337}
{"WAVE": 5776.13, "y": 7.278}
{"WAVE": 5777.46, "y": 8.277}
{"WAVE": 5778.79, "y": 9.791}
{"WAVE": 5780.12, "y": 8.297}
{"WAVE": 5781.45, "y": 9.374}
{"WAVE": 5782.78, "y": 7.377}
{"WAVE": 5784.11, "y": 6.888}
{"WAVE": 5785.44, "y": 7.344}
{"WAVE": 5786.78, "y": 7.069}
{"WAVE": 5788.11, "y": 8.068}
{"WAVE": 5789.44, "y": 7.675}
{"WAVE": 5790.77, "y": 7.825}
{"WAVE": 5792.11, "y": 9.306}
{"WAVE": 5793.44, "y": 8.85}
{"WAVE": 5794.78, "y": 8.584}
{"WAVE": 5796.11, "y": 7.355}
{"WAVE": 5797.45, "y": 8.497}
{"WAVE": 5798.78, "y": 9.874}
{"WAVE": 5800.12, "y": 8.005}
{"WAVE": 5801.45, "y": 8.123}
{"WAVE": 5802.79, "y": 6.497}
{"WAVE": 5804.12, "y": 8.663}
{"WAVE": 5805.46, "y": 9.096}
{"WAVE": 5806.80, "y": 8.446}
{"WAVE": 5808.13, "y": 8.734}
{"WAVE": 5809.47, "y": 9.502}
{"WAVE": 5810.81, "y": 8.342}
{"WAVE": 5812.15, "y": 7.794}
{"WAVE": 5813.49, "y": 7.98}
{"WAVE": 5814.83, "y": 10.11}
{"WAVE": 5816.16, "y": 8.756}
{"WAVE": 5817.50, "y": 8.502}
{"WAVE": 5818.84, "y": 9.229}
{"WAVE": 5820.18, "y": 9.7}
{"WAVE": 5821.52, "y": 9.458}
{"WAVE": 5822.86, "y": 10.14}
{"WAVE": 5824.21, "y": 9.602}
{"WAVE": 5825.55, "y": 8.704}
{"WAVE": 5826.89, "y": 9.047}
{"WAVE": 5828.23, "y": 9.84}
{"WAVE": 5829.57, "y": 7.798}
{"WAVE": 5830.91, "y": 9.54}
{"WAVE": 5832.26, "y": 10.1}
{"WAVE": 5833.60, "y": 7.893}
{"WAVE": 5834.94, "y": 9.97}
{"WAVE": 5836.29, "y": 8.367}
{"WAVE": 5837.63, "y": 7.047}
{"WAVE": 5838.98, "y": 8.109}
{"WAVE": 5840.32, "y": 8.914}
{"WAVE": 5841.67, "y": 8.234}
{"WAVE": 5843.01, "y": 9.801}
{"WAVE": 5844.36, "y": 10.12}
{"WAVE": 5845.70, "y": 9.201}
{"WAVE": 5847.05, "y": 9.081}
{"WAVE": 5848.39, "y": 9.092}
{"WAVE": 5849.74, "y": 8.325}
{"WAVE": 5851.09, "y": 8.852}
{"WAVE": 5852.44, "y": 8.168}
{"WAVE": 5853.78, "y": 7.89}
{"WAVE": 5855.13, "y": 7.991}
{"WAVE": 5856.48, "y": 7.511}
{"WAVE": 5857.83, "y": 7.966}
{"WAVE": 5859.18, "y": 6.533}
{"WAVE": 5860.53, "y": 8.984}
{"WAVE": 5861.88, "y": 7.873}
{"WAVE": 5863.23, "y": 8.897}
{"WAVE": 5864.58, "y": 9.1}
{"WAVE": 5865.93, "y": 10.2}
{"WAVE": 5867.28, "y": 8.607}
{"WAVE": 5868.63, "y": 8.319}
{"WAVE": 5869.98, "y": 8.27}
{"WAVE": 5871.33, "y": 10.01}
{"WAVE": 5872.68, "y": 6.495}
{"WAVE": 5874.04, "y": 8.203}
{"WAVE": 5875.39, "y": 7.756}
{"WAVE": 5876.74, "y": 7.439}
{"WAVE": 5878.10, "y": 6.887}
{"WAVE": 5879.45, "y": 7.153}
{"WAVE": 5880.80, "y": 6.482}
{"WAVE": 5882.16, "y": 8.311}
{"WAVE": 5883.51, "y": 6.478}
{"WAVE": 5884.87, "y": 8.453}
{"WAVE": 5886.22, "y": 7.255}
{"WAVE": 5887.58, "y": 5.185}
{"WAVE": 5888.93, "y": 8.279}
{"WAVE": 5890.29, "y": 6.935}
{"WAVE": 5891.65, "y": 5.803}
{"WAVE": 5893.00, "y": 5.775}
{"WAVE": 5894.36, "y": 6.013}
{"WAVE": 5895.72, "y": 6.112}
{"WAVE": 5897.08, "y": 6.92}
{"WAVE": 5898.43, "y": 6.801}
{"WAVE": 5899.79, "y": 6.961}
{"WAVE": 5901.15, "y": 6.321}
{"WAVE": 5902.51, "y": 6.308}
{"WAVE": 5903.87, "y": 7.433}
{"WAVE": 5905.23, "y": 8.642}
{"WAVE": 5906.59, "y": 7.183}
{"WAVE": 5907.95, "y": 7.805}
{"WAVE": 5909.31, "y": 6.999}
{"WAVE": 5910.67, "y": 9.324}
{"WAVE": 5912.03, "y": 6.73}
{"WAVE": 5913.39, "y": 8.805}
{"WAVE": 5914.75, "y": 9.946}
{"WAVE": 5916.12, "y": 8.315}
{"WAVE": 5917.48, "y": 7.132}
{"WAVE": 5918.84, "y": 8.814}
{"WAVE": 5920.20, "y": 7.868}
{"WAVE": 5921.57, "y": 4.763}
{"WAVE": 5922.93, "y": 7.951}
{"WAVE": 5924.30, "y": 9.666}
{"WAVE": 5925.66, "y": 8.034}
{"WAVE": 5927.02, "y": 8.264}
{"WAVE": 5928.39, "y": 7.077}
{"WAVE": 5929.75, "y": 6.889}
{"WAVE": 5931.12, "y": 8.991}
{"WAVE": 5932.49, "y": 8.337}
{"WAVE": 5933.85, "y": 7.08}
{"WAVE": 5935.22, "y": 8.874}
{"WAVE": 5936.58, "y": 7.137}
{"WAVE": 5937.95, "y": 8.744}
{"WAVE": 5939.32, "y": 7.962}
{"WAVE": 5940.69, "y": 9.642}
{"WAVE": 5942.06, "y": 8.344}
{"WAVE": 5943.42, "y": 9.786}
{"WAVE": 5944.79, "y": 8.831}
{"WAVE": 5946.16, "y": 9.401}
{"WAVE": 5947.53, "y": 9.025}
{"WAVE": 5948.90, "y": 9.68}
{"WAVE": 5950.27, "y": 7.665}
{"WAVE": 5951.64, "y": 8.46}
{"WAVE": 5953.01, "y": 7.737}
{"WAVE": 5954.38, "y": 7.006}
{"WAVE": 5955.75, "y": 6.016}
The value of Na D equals 6.0 angstrom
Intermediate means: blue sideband 8.56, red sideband 8.4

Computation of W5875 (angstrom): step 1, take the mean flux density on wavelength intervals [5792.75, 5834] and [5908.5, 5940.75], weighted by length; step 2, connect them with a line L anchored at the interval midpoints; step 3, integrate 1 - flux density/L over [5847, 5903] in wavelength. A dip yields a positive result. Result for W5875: 5.2 angstrom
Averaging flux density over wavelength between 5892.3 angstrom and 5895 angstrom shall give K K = 5.9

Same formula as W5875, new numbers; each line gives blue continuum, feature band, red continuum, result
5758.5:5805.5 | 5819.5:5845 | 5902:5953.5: -2.9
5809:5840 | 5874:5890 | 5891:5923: 1.0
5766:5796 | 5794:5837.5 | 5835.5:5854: -1.6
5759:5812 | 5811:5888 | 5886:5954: -4.4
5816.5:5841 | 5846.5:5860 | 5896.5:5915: 0.6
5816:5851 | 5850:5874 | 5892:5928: 0.3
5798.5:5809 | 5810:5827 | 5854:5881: -1.5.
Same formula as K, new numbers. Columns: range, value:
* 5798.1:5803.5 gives 8.14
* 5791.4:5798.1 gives 8.5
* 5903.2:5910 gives 7.62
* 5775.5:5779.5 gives 8.46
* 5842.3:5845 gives 9.93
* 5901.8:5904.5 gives 6.85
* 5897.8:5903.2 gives 6.59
